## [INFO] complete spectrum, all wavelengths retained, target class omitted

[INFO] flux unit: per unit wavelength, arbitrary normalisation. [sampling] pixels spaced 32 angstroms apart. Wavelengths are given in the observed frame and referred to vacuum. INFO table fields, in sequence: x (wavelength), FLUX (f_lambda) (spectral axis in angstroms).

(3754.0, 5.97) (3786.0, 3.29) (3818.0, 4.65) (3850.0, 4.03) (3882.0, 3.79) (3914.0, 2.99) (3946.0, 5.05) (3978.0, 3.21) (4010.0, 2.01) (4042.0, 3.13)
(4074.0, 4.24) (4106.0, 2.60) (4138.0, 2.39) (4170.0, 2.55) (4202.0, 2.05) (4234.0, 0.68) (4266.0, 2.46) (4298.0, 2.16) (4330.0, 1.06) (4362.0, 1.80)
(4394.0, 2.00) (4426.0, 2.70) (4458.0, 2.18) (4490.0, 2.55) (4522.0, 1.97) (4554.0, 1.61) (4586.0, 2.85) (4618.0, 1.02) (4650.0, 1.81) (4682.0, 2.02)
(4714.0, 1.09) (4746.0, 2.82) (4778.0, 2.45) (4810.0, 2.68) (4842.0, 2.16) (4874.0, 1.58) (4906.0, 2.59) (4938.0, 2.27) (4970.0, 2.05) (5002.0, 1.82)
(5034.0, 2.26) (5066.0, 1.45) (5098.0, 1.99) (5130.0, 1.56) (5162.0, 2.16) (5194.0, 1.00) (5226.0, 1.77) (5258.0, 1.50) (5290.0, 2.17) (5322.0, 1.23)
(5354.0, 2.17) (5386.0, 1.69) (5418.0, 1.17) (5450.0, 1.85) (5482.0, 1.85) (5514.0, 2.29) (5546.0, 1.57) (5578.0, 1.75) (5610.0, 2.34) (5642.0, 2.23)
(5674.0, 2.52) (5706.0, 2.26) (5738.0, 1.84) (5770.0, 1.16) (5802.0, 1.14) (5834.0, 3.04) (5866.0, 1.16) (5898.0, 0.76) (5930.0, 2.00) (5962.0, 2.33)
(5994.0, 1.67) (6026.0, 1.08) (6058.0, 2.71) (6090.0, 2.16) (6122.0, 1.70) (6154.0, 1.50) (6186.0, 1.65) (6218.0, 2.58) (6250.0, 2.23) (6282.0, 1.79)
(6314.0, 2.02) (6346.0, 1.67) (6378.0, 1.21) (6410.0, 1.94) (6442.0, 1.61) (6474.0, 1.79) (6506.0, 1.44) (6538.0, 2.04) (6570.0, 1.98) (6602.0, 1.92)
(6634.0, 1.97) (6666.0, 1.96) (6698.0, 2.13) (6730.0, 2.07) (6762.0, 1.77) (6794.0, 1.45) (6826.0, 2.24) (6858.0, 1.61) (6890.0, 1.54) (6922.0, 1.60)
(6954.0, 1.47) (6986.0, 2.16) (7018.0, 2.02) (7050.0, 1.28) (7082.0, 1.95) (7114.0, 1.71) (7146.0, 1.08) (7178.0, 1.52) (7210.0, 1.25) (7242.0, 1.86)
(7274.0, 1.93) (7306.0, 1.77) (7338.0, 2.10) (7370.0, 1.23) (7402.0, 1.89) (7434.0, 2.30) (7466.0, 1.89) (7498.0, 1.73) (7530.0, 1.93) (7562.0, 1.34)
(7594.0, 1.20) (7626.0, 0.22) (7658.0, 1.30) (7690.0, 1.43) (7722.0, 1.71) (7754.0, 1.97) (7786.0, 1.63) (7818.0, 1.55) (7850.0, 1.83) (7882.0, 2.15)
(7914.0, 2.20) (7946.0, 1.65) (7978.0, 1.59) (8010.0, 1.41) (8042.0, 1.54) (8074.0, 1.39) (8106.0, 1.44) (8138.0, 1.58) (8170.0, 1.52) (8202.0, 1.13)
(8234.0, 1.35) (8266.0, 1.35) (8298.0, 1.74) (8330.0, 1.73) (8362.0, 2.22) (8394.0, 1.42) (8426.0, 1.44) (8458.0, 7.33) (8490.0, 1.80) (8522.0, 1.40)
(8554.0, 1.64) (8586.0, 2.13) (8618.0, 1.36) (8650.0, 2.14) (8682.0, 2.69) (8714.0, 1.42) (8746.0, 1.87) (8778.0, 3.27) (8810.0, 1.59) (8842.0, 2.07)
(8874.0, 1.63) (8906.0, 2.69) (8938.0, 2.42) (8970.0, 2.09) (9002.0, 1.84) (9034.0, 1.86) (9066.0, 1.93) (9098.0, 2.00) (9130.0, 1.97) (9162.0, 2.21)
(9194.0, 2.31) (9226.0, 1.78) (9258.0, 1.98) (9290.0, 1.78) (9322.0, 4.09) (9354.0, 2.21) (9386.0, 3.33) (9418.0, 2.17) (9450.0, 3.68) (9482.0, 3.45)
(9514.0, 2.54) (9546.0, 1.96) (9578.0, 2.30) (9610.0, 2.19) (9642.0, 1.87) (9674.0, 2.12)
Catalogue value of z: 1.271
